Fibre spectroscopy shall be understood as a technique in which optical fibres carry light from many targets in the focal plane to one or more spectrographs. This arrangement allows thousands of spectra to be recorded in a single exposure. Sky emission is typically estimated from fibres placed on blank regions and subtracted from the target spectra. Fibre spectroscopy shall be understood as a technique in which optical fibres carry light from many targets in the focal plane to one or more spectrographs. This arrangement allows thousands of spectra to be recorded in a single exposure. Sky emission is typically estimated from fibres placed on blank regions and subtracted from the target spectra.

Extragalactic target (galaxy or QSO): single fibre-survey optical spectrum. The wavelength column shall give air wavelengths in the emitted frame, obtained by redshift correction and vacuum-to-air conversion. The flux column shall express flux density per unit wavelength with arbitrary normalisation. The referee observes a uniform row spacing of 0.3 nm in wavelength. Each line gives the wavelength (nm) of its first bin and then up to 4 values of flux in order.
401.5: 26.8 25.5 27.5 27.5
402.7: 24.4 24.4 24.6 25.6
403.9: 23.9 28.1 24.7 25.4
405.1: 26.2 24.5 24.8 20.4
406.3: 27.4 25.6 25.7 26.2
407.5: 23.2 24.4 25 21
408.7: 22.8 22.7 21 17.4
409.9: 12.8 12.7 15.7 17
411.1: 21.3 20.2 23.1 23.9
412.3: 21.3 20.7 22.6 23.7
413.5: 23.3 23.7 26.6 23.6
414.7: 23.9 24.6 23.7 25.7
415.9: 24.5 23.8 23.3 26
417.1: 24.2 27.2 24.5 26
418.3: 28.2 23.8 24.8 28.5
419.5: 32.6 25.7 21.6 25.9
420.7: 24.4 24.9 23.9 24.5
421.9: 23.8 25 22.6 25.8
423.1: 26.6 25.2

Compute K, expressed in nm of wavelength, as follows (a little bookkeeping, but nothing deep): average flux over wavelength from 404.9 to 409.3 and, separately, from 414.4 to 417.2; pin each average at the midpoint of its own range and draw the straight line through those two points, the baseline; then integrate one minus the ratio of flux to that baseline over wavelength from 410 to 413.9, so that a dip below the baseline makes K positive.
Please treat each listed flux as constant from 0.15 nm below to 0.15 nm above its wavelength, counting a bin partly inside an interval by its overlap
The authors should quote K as 0.60 nm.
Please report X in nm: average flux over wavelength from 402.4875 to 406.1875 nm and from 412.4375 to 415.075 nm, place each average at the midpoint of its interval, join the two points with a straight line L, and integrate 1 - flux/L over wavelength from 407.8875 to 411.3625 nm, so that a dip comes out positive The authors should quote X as 0.72 nm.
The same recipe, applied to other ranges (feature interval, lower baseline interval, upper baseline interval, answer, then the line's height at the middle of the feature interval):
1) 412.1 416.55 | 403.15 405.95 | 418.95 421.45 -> 0.336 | 25.6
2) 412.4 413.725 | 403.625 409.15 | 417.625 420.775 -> 0.145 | 25.4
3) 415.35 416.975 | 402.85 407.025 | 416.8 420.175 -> 0.088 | 26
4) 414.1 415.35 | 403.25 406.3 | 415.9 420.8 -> 0.057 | 25.5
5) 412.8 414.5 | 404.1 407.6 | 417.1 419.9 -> 0.140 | 26.1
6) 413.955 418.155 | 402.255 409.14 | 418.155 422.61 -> 0.058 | 25.2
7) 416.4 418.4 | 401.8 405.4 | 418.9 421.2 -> 0.030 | 26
